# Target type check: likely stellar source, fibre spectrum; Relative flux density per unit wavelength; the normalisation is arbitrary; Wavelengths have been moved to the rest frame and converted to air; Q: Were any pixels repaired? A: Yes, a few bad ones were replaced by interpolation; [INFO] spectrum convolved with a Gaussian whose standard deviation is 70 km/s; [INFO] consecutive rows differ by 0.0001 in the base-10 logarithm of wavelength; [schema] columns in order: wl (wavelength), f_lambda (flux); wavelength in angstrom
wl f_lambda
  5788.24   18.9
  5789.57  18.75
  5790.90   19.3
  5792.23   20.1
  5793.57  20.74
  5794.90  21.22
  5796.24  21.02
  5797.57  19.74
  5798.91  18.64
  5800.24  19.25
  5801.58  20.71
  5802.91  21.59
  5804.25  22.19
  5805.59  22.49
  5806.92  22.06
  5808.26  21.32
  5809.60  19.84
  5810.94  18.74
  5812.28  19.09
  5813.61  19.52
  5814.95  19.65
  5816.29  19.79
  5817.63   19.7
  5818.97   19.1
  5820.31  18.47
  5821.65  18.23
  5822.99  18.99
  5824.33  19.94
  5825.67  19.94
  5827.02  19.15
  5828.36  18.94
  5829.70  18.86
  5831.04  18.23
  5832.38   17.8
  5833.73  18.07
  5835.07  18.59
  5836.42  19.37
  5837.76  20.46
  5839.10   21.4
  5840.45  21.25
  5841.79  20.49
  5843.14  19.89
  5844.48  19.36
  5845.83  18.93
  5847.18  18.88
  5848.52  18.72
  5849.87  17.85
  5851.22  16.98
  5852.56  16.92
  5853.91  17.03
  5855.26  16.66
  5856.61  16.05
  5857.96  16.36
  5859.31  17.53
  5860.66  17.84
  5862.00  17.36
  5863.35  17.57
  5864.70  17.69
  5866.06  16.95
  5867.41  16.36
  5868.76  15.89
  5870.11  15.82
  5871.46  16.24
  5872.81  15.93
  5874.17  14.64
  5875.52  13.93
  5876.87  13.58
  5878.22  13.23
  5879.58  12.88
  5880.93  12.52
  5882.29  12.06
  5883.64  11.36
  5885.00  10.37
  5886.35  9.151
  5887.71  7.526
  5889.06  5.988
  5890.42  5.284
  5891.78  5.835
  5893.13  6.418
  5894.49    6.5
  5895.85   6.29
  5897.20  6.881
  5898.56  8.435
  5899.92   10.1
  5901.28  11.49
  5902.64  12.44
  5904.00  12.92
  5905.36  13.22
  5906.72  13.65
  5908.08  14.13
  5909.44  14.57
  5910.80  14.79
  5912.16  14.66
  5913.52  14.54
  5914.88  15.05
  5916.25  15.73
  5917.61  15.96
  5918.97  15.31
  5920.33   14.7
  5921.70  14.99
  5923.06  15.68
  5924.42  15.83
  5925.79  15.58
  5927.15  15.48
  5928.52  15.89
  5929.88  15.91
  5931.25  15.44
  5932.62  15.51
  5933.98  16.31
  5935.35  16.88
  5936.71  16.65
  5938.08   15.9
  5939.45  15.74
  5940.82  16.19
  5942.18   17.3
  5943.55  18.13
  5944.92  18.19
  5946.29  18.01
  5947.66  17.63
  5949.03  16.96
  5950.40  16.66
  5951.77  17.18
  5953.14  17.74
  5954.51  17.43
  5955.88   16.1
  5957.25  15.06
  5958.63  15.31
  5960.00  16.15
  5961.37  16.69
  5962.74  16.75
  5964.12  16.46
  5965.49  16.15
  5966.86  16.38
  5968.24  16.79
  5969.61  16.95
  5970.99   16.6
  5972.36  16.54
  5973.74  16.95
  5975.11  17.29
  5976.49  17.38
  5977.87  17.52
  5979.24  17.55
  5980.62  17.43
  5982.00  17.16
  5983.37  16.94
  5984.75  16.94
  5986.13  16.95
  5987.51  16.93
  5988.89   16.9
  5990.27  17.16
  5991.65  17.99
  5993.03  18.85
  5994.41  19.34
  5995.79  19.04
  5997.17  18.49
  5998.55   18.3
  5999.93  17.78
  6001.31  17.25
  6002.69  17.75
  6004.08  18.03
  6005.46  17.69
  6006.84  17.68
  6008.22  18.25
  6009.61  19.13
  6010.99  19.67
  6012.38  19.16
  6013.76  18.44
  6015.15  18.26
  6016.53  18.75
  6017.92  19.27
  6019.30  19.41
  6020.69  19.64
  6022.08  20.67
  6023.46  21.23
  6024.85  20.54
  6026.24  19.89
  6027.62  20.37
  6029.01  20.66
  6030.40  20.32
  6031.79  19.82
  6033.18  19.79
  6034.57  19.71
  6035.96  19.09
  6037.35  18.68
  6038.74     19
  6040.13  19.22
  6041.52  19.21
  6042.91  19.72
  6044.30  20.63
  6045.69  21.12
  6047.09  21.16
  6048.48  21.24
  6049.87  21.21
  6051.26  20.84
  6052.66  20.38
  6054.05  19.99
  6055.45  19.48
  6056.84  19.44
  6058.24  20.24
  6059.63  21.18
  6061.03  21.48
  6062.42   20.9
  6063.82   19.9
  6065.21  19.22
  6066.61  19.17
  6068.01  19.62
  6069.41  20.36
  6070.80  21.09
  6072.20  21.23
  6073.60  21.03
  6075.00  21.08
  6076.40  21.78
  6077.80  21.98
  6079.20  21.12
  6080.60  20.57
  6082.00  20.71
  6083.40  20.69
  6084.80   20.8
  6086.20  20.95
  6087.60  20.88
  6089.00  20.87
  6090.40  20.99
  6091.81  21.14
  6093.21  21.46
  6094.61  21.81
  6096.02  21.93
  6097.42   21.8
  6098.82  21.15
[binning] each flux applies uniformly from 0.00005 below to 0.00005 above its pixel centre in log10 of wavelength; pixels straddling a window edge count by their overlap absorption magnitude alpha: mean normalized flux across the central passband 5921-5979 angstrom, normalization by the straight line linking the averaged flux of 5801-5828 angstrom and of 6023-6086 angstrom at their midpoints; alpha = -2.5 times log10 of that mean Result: 0.22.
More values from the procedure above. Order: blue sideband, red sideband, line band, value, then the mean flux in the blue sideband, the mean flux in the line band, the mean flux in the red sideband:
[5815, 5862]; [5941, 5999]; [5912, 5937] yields 0.14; 18.7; 15.6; 17.2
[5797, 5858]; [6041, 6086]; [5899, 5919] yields 0.39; 19.3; 13.8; 20.6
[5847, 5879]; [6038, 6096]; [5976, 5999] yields 0.08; 16.5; 17.7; 20.6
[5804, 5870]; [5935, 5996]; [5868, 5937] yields 0.35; 18.8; 12.9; 17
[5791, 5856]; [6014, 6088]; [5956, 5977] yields 0.21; 19.5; 16.5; 20.3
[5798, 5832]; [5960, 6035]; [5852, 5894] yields 0.38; 19.8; 13.6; 18.2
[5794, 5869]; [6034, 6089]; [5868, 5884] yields 0.34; 19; 14.1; 20.4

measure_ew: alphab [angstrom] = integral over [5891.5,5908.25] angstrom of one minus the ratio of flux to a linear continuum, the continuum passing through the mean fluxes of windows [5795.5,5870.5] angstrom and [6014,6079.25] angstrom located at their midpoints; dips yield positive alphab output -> 8.2 angstrom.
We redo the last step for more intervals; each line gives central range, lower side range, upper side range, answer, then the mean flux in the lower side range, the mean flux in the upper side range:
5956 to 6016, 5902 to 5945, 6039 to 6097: 0.83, 15.4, 20.7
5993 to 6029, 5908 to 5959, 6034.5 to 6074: -0.53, 16.1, 20.2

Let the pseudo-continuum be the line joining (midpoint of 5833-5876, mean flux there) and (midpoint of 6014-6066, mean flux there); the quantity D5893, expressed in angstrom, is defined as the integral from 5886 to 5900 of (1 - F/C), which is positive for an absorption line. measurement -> 8.7 angstrom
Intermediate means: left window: 17.7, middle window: 6.95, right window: 20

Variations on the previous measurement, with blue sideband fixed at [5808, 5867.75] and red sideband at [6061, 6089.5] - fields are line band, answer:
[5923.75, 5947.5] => 3.74 angstrom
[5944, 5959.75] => 2.18 angstrom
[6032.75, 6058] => 0.57 angstrom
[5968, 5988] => 2.82 angstrom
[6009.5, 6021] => 0.65 angstrom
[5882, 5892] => 5.58 angstrom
